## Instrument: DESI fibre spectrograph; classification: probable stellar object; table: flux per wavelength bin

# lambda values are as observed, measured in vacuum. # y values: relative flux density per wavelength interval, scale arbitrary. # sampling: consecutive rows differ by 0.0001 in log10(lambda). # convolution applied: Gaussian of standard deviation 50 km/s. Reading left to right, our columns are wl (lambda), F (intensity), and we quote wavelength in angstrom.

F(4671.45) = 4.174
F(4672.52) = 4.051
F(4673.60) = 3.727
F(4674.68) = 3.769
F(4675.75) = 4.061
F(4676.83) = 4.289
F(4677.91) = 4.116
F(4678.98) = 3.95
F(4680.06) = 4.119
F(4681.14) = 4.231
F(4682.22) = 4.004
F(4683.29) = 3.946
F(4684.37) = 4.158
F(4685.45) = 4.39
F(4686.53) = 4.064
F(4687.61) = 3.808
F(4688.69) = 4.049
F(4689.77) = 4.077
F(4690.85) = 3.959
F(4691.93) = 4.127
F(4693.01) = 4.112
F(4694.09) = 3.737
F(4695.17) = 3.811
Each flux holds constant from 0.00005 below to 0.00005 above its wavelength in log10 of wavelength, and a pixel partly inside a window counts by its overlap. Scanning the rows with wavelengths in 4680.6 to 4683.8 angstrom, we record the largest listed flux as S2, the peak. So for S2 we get 4.231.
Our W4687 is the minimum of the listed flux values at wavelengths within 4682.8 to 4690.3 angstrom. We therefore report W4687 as 3.808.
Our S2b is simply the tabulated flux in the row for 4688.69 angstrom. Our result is 4.049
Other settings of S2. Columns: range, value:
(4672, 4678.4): 4.289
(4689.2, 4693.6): 4.127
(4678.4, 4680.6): 4.119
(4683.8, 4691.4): 4.39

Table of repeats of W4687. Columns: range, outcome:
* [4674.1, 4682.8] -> 3.769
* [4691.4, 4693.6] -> 4.112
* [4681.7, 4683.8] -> 3.946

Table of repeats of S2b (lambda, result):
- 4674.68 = 3.769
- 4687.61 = 3.808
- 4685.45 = 4.39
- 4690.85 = 3.959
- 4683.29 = 3.946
